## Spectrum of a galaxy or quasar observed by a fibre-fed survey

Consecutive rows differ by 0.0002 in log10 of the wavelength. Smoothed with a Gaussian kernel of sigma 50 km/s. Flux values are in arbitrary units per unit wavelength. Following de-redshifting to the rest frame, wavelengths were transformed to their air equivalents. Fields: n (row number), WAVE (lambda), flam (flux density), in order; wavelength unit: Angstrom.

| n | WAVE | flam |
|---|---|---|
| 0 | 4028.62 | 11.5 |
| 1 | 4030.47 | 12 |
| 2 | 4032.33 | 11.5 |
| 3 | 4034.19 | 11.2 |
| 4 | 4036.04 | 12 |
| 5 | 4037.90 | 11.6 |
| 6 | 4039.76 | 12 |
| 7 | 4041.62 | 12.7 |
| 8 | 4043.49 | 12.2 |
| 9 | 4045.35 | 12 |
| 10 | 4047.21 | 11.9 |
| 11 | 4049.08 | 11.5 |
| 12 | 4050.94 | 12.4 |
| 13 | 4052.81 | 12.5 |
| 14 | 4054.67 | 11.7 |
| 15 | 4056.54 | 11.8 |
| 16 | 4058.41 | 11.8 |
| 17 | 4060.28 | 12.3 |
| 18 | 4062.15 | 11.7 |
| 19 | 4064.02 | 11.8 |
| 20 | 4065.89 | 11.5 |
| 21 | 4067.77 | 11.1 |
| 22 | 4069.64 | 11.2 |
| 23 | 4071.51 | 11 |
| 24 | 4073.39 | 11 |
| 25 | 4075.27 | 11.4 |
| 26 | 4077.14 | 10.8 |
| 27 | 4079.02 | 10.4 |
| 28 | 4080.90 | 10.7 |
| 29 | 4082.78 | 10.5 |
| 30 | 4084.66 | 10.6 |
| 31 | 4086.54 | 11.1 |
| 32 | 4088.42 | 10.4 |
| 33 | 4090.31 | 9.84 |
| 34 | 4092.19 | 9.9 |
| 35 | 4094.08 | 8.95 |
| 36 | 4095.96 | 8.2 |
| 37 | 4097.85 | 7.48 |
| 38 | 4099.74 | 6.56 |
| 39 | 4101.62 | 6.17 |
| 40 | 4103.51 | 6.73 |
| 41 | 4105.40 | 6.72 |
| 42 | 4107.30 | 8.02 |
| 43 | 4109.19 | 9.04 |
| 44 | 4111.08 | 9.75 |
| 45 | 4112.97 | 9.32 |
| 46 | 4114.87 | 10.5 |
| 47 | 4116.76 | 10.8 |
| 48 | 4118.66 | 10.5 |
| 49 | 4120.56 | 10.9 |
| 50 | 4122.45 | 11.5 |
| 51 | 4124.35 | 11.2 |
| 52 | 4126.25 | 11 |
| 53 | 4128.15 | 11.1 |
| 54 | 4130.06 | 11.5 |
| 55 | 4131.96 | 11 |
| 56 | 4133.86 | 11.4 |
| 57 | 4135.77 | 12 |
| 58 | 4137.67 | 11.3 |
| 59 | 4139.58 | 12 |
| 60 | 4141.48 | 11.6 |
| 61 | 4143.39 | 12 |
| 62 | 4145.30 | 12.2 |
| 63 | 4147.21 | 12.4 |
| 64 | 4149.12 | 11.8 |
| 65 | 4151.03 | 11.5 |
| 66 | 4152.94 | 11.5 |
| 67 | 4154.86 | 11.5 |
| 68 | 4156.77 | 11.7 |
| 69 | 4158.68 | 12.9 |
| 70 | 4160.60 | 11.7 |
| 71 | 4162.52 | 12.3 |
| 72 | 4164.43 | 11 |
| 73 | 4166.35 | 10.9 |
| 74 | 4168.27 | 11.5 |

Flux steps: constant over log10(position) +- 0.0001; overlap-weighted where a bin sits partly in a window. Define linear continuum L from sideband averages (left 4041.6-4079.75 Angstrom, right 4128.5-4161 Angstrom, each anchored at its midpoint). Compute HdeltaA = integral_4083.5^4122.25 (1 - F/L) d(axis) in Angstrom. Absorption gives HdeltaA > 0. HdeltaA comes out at 8.5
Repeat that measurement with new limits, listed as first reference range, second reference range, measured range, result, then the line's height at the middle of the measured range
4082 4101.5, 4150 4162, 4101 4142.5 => 1.0 Angstrom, 10.4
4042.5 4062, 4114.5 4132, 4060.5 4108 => 7.3 Angstrom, 11.6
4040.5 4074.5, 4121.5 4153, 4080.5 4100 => 3.6 Angstrom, 11.7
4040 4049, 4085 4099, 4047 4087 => -2.1 Angstrom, 10.8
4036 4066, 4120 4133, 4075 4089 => 1.1 Angstrom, 11.7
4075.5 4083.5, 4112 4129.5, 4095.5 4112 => 4.8 Angstrom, 10.7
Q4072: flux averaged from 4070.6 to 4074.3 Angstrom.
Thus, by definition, 11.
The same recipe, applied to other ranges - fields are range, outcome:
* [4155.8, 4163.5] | 12.2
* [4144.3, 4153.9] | 11.9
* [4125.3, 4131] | 11.2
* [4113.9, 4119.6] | 10.6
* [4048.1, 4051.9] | 11.9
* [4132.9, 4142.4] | 11.7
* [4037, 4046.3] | 12.1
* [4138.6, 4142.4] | 11.8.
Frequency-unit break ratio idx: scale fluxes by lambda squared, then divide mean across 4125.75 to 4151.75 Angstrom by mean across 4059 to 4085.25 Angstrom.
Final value 1.08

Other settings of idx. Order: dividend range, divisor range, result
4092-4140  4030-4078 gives 0.86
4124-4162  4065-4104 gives 1.23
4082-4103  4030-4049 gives 0.78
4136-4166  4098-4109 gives 1.72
